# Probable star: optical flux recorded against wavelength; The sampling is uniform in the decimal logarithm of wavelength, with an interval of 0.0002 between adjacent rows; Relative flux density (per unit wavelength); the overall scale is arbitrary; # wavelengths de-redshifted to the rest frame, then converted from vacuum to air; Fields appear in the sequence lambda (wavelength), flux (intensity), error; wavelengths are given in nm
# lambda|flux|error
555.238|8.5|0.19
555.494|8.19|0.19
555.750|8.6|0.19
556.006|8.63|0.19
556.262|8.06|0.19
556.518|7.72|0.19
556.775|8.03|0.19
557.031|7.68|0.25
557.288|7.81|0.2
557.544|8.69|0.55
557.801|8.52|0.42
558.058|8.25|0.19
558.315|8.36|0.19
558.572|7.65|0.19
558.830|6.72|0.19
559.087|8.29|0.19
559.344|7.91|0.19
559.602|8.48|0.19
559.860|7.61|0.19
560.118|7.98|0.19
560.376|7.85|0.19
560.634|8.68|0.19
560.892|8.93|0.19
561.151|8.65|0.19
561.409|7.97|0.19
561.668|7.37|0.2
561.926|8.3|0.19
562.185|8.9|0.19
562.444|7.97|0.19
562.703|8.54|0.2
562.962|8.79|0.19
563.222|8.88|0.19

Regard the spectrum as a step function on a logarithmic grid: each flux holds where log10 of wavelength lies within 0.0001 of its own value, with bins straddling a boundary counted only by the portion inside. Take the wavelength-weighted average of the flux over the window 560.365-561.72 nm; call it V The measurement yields 8.32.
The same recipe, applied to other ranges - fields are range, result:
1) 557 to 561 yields 8.09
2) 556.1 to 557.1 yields 7.91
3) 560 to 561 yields 8.36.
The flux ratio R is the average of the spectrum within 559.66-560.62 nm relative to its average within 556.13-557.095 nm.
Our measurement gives 1.01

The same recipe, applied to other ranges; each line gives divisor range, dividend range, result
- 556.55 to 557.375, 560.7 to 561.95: 1.06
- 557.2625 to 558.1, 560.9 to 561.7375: 0.97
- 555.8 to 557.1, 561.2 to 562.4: 1.01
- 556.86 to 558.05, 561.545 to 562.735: 1.00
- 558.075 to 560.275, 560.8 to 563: 1.06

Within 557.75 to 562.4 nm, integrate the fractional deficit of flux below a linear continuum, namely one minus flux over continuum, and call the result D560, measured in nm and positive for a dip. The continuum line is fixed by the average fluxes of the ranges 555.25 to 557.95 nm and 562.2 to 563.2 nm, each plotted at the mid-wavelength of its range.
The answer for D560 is 0.148 nm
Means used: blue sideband 8.21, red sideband 8.53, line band 8.13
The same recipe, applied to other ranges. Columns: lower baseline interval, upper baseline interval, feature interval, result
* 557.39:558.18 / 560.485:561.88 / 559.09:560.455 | 0.06 nm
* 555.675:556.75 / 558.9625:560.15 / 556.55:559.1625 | 0.05 nm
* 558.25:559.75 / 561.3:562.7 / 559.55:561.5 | -0.06 nm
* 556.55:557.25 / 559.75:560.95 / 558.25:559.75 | 0.03 nm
